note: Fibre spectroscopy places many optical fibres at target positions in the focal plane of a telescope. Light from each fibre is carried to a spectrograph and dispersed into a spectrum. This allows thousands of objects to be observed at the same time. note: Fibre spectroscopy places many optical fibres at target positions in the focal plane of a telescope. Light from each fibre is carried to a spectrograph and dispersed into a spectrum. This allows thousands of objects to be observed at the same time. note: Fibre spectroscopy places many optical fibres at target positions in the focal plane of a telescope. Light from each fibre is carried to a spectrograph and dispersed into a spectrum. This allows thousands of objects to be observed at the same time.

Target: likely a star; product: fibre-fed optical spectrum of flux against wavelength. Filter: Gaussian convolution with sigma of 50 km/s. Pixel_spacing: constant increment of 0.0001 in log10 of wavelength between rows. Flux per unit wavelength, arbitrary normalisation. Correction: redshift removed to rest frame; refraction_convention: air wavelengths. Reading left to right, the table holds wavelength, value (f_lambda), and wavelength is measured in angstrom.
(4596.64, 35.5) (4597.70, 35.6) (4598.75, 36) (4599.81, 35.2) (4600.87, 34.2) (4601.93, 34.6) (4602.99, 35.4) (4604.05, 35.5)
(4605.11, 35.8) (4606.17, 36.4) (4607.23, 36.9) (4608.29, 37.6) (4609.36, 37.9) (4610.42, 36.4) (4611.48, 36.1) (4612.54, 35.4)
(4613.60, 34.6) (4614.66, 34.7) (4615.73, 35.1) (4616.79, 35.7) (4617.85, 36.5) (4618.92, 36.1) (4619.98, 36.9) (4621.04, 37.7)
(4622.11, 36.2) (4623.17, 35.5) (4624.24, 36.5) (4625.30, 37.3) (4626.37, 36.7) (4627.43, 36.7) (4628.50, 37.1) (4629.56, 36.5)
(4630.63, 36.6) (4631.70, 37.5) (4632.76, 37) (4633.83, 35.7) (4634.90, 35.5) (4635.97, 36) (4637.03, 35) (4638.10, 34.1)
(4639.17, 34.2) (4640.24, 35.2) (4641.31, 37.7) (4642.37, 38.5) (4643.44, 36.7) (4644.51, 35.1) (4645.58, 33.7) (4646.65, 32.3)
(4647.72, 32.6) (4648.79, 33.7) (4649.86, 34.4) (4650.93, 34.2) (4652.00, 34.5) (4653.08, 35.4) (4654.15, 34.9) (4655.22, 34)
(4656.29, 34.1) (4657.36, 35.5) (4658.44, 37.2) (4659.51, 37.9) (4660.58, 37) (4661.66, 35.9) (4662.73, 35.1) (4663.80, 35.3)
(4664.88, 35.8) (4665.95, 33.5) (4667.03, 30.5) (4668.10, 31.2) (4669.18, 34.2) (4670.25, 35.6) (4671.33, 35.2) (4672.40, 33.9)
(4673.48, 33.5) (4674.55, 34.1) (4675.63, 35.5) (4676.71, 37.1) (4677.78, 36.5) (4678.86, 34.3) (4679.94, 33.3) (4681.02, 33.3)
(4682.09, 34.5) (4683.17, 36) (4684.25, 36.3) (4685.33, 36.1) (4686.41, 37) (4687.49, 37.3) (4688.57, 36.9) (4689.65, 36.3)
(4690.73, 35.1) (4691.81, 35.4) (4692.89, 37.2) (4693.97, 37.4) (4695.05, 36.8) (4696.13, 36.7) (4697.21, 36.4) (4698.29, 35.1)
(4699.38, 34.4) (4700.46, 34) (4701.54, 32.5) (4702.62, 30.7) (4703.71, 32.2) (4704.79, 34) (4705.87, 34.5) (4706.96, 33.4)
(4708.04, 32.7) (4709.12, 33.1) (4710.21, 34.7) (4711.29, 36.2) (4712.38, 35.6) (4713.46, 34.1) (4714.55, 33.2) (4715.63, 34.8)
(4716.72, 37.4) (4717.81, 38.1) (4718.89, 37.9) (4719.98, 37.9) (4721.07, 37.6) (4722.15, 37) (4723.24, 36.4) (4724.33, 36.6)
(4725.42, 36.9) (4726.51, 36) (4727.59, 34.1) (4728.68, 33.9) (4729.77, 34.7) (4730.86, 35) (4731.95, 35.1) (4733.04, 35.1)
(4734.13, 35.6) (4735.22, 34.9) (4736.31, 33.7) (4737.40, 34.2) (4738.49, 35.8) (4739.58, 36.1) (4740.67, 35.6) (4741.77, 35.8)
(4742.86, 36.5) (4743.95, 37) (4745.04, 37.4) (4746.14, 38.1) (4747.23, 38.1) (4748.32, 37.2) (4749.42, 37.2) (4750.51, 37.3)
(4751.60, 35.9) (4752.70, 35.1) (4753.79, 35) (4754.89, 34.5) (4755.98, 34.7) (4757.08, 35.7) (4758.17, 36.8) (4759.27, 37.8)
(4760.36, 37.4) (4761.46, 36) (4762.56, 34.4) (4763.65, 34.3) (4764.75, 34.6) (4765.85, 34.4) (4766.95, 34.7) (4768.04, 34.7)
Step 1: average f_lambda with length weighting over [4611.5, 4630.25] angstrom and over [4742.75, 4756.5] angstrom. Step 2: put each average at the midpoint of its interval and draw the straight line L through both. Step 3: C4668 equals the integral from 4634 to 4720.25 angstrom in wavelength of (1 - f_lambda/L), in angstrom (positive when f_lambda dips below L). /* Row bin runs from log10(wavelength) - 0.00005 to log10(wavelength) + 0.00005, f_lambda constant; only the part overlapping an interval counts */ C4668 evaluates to 2.99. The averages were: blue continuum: 36.2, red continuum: 36.5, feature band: 35.1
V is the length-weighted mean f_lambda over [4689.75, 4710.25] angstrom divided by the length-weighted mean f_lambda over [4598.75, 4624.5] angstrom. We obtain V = 0.96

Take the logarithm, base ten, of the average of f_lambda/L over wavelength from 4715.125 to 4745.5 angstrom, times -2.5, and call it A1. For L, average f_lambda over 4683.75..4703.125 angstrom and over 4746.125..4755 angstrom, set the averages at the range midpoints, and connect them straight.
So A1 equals 0.007 mag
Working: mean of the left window 35.7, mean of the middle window 36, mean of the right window 36.5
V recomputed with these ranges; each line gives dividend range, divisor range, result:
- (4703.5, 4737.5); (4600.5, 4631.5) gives 0.97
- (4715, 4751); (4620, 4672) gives 1.02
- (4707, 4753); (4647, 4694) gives 1.02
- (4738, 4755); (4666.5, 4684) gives 1.06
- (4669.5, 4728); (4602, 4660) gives 0.99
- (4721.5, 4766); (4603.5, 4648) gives 1.00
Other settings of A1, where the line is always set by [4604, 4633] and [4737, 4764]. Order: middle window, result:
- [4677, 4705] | 0.03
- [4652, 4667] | 0.03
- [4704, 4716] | 0.06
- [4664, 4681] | 0.06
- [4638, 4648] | 0.04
